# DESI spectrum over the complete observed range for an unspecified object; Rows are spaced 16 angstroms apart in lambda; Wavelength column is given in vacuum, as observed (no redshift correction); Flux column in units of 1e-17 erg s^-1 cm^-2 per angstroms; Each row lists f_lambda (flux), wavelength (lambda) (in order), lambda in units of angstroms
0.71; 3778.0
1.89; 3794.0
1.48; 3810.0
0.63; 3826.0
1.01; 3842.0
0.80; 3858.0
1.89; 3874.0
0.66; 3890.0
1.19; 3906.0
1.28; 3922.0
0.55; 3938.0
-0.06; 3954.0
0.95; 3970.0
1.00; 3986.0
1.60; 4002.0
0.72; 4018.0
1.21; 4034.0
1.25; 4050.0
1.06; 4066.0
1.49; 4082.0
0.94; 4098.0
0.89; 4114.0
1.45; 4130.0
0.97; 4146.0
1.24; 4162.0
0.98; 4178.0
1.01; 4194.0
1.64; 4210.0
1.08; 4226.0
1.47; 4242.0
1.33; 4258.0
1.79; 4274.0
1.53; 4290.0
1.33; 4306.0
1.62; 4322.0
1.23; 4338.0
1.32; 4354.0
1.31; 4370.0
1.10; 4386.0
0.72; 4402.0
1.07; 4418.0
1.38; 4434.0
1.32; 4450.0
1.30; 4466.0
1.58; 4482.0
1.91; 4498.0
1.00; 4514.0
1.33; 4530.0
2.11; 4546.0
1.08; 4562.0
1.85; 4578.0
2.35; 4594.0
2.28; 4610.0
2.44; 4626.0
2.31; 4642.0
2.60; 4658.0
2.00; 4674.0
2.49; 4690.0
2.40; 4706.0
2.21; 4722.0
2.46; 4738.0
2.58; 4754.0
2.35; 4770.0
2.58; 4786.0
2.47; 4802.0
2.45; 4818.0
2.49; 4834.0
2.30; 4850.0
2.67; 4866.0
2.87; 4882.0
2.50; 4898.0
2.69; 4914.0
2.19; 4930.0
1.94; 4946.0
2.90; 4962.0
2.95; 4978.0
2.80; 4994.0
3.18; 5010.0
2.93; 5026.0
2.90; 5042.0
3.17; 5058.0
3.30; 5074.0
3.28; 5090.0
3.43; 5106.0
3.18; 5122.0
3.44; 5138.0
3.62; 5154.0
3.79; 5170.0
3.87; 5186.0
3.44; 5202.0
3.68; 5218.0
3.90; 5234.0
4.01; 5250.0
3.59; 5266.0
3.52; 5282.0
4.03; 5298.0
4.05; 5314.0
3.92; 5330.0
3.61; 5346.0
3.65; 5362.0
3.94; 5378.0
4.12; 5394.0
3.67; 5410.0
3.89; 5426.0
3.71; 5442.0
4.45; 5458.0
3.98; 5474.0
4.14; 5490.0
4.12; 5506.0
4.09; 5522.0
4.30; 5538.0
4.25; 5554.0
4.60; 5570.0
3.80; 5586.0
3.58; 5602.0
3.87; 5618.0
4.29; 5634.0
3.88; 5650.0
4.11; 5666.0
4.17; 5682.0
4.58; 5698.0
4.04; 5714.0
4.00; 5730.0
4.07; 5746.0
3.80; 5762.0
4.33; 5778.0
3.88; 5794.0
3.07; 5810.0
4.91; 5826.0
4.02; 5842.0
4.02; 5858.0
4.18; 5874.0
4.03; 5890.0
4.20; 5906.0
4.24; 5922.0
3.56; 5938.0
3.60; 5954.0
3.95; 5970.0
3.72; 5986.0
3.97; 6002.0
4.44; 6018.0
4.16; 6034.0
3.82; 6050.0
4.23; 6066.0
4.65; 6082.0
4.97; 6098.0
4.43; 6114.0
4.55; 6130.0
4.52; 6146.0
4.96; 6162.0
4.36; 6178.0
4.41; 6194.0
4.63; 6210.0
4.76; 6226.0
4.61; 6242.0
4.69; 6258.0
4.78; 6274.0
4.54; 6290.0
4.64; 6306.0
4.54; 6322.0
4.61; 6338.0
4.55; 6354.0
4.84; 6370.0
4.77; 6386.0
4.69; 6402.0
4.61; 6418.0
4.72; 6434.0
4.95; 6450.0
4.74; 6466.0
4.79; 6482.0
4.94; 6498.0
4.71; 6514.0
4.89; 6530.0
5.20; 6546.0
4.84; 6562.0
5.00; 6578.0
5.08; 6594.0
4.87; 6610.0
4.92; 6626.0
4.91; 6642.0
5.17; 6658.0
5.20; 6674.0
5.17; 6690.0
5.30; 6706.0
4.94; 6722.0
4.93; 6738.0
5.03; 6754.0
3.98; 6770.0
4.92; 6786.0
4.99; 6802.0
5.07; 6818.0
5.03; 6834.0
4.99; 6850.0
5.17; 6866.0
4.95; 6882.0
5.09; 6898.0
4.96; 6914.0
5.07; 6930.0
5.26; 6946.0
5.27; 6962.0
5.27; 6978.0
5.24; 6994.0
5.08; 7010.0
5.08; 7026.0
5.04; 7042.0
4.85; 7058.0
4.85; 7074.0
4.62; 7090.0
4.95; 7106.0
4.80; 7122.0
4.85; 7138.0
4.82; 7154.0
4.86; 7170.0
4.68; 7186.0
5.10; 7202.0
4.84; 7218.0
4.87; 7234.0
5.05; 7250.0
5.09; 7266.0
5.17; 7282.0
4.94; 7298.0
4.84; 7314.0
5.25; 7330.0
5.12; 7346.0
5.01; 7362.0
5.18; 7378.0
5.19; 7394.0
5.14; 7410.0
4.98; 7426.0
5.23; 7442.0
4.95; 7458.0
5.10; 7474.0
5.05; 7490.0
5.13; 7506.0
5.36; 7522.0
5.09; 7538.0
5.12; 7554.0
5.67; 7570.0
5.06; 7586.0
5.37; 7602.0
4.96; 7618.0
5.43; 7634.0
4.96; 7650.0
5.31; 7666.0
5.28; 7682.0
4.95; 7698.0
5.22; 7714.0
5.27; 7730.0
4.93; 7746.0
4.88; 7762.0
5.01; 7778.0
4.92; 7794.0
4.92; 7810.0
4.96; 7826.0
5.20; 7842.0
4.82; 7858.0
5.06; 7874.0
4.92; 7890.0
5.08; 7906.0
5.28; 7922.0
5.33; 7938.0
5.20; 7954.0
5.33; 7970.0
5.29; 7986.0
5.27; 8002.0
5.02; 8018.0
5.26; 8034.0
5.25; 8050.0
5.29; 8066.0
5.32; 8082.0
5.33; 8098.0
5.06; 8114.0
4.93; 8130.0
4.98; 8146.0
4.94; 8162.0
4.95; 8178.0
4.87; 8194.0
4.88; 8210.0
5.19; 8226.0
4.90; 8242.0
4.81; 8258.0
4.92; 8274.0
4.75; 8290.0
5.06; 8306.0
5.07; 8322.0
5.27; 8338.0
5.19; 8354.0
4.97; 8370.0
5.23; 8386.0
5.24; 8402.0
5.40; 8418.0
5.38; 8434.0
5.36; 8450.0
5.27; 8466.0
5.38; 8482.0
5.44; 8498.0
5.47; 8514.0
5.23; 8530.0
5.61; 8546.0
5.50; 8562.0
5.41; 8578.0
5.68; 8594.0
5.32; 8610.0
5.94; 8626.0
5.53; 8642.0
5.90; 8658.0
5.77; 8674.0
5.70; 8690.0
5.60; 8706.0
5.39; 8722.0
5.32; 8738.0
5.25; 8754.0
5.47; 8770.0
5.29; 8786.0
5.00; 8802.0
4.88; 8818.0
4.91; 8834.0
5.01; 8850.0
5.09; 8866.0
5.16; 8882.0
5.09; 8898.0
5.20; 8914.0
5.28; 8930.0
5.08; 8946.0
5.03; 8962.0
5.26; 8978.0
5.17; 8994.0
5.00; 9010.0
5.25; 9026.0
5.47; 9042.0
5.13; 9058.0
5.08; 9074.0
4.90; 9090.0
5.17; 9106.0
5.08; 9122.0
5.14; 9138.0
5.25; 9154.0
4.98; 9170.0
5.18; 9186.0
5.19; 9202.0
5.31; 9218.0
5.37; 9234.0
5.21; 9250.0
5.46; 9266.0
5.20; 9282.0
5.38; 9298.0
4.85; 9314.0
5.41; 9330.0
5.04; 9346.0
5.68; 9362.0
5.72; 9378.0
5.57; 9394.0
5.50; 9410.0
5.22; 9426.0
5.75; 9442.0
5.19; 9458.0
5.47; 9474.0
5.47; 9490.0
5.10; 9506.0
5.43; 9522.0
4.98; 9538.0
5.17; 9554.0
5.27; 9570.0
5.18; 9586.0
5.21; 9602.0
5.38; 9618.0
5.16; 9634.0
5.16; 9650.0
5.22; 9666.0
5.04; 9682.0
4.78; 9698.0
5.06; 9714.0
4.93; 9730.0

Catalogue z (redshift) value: 0.149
